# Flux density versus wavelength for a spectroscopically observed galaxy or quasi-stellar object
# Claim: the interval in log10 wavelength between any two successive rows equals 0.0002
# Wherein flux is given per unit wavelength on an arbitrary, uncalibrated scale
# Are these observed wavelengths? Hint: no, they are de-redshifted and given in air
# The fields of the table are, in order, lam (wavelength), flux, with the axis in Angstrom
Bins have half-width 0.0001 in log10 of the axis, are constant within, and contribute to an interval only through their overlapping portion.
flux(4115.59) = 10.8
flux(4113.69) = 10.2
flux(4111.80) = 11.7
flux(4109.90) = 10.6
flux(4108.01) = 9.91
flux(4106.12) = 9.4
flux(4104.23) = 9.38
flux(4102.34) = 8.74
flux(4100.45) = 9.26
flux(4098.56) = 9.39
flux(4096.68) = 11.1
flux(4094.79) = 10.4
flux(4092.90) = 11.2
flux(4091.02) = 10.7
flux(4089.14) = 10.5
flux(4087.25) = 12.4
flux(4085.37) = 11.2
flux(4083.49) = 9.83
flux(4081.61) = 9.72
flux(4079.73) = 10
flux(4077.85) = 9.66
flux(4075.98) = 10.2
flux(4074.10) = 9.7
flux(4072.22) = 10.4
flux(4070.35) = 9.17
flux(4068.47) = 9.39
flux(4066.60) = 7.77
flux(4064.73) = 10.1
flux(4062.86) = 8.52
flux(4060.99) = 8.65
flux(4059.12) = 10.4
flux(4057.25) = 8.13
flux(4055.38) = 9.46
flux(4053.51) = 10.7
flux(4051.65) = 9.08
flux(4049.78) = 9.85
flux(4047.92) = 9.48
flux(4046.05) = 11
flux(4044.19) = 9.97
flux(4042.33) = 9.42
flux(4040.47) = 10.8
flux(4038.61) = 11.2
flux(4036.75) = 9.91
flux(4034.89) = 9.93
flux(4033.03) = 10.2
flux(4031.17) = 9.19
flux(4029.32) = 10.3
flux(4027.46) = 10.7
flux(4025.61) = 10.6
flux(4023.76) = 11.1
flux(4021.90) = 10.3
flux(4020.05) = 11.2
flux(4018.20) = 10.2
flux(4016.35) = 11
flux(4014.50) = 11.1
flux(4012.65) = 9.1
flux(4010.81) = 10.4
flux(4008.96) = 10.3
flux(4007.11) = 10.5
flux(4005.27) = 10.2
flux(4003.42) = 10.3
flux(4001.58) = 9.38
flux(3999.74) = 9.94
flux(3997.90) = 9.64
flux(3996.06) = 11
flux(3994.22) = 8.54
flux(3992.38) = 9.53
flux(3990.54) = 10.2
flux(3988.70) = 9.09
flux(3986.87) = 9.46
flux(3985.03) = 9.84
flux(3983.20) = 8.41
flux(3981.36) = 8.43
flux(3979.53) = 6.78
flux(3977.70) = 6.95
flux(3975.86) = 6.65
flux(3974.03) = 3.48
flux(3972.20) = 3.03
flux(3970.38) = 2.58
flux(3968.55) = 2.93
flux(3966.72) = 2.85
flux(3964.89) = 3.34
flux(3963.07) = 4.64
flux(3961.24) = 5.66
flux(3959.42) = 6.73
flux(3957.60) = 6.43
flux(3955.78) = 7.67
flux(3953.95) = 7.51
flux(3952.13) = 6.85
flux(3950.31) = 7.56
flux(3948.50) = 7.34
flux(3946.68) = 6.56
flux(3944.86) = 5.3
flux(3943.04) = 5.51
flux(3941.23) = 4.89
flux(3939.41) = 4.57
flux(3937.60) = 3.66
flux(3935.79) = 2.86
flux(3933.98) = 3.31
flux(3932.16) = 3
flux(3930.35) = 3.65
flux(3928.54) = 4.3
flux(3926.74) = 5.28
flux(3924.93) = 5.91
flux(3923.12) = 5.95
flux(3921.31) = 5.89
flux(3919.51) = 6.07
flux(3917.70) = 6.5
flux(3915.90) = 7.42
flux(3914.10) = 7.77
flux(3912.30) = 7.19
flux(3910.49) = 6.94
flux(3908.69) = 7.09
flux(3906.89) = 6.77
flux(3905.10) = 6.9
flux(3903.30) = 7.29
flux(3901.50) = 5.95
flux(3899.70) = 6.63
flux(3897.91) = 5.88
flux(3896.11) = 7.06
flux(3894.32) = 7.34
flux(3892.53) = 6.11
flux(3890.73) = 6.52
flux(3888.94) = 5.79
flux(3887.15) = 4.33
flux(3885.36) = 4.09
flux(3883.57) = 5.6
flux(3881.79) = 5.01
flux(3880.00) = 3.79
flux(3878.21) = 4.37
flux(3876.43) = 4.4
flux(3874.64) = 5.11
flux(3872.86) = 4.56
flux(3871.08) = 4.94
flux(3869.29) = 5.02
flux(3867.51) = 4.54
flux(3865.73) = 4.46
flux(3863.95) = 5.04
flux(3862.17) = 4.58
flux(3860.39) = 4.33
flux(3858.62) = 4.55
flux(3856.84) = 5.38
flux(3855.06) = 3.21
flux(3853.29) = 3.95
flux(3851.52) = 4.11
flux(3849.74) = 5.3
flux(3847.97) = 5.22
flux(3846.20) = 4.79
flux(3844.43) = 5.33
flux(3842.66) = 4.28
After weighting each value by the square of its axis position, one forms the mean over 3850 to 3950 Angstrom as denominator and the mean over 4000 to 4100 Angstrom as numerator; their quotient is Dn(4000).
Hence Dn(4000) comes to 2.03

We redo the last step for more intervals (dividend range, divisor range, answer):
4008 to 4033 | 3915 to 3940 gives 2.24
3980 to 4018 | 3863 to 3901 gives 1.97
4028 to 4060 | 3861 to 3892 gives 2.24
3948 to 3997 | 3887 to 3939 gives 1.20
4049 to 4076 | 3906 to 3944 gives 1.85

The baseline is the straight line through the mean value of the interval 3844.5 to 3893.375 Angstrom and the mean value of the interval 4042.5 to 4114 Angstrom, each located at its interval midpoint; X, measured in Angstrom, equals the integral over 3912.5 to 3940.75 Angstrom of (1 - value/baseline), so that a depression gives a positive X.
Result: 4.7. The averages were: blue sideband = 4.79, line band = 5.12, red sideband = 9.92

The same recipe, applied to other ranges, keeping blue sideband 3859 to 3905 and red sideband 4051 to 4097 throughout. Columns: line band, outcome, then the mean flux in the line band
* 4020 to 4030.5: -2.2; 10.6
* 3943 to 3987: 7.6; 6.05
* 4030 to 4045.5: -1.8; 10.1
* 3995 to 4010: -3.5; 10.1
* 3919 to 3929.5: 1.3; 5.54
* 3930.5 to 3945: 5.7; 4.05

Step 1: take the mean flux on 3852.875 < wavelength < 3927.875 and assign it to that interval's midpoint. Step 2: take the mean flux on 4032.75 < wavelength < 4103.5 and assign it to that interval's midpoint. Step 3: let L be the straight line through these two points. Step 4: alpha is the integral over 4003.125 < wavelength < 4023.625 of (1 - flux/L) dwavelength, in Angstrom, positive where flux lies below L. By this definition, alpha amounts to -4.4 Angstrom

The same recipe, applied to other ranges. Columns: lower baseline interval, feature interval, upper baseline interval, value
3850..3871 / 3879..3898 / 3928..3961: -2.91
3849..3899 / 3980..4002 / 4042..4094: -4.03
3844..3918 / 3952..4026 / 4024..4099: 1.44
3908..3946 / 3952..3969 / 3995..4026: 4.23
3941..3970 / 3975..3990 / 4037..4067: -3.12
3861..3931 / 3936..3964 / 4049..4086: 3.87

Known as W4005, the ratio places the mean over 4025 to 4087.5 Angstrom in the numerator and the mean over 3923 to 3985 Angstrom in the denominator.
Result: 1.8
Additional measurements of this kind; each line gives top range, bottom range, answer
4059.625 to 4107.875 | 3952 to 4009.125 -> 1.33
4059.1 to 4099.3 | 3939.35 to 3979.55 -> 1.84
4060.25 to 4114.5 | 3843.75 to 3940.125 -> 1.89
